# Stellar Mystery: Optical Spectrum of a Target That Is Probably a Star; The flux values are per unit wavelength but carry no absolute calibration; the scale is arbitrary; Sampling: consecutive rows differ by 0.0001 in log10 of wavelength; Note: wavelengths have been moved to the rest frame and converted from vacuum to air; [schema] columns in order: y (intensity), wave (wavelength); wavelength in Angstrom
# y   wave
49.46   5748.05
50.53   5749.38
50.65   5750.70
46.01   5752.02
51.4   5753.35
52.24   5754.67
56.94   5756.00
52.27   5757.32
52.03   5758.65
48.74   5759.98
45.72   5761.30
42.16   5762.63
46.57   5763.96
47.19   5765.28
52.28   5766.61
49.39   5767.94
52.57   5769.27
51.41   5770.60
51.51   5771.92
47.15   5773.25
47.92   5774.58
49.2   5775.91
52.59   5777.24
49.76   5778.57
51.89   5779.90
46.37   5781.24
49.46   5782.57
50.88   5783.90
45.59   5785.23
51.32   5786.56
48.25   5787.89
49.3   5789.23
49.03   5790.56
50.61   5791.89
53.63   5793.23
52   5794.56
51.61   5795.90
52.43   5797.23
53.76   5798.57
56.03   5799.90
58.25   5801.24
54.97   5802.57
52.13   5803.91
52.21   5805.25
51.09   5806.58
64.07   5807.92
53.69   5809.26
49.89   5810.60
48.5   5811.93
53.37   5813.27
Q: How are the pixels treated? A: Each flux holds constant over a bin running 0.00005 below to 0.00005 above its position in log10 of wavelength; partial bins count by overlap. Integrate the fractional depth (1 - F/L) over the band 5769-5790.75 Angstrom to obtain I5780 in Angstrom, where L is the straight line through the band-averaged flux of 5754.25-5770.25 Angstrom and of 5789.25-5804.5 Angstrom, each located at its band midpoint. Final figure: 0.8 Angstrom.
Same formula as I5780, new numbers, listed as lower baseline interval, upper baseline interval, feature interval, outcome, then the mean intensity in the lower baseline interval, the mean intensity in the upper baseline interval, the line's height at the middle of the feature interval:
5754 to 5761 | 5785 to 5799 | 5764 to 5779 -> 0.5 Angstrom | 52.1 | 50.8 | 51.6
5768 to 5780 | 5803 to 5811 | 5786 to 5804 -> 0.1 Angstrom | 50.3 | 54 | 52.6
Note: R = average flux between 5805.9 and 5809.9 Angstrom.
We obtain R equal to 56.3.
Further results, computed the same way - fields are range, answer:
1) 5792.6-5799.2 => 52.7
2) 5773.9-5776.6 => 48.6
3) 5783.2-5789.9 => 49.1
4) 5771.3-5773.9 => 49.3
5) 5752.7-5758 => 53.2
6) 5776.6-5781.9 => 50.1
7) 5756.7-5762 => 49.6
